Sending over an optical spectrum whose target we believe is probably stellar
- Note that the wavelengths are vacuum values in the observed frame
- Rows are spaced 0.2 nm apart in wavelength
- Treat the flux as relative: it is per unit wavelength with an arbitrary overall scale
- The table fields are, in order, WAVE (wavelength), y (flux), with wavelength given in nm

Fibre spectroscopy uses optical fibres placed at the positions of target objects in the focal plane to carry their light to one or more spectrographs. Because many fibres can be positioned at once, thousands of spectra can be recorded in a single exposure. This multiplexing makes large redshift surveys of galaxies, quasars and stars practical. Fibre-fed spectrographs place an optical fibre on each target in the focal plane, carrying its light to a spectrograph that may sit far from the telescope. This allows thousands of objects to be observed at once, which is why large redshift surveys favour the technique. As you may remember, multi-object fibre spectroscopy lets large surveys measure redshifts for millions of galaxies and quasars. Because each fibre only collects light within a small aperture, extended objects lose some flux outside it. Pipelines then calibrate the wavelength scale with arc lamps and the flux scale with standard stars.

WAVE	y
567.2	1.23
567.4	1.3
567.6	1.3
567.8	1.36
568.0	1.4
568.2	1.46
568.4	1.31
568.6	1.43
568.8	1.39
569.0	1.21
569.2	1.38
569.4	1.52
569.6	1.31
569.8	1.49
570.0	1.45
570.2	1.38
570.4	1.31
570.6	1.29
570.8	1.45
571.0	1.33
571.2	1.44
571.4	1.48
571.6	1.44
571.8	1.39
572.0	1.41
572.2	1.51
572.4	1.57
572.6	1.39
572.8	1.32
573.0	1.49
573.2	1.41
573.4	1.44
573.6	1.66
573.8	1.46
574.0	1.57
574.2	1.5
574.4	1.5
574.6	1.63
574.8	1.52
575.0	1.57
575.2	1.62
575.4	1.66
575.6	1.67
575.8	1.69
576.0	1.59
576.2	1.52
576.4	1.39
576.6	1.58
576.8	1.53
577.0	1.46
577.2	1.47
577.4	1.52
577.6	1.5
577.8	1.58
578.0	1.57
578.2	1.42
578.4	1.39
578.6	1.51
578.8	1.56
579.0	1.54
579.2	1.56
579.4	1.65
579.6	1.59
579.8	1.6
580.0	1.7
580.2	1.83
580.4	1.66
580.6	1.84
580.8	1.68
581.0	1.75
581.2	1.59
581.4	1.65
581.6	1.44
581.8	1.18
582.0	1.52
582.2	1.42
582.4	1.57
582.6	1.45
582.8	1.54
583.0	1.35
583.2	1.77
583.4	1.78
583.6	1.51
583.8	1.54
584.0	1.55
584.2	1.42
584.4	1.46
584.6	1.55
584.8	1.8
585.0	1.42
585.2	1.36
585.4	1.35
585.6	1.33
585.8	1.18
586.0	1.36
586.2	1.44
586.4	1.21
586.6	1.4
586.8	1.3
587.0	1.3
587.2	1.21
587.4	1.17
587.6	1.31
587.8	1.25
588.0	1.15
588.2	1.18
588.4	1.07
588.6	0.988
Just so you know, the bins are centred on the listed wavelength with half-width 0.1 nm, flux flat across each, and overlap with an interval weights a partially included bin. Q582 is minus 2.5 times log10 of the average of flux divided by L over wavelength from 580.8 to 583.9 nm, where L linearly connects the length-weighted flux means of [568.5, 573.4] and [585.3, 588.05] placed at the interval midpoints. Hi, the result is -0.17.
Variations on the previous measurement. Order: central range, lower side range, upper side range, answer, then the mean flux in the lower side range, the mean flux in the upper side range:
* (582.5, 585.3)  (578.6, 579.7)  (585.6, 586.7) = -0.100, 1.57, 1.32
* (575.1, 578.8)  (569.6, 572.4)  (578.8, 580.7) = 0.028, 1.42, 1.66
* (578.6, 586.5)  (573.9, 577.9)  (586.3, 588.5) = -0.122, 1.55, 1.23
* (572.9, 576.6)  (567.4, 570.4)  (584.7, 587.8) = -0.137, 1.38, 1.34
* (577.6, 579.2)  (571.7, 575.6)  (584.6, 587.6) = -0.046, 1.51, 1.35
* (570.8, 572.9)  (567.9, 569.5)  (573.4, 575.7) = 0.043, 1.39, 1.57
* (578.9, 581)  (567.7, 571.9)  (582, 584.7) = -0.119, 1.39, 1.53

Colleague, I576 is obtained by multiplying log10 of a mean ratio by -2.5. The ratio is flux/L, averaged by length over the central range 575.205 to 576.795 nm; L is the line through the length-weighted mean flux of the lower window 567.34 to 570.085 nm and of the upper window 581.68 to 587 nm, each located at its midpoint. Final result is -0.12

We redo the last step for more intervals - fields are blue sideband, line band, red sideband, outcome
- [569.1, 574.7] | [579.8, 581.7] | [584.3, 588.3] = -0.21 mag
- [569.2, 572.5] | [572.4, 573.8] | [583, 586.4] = -0.02 mag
